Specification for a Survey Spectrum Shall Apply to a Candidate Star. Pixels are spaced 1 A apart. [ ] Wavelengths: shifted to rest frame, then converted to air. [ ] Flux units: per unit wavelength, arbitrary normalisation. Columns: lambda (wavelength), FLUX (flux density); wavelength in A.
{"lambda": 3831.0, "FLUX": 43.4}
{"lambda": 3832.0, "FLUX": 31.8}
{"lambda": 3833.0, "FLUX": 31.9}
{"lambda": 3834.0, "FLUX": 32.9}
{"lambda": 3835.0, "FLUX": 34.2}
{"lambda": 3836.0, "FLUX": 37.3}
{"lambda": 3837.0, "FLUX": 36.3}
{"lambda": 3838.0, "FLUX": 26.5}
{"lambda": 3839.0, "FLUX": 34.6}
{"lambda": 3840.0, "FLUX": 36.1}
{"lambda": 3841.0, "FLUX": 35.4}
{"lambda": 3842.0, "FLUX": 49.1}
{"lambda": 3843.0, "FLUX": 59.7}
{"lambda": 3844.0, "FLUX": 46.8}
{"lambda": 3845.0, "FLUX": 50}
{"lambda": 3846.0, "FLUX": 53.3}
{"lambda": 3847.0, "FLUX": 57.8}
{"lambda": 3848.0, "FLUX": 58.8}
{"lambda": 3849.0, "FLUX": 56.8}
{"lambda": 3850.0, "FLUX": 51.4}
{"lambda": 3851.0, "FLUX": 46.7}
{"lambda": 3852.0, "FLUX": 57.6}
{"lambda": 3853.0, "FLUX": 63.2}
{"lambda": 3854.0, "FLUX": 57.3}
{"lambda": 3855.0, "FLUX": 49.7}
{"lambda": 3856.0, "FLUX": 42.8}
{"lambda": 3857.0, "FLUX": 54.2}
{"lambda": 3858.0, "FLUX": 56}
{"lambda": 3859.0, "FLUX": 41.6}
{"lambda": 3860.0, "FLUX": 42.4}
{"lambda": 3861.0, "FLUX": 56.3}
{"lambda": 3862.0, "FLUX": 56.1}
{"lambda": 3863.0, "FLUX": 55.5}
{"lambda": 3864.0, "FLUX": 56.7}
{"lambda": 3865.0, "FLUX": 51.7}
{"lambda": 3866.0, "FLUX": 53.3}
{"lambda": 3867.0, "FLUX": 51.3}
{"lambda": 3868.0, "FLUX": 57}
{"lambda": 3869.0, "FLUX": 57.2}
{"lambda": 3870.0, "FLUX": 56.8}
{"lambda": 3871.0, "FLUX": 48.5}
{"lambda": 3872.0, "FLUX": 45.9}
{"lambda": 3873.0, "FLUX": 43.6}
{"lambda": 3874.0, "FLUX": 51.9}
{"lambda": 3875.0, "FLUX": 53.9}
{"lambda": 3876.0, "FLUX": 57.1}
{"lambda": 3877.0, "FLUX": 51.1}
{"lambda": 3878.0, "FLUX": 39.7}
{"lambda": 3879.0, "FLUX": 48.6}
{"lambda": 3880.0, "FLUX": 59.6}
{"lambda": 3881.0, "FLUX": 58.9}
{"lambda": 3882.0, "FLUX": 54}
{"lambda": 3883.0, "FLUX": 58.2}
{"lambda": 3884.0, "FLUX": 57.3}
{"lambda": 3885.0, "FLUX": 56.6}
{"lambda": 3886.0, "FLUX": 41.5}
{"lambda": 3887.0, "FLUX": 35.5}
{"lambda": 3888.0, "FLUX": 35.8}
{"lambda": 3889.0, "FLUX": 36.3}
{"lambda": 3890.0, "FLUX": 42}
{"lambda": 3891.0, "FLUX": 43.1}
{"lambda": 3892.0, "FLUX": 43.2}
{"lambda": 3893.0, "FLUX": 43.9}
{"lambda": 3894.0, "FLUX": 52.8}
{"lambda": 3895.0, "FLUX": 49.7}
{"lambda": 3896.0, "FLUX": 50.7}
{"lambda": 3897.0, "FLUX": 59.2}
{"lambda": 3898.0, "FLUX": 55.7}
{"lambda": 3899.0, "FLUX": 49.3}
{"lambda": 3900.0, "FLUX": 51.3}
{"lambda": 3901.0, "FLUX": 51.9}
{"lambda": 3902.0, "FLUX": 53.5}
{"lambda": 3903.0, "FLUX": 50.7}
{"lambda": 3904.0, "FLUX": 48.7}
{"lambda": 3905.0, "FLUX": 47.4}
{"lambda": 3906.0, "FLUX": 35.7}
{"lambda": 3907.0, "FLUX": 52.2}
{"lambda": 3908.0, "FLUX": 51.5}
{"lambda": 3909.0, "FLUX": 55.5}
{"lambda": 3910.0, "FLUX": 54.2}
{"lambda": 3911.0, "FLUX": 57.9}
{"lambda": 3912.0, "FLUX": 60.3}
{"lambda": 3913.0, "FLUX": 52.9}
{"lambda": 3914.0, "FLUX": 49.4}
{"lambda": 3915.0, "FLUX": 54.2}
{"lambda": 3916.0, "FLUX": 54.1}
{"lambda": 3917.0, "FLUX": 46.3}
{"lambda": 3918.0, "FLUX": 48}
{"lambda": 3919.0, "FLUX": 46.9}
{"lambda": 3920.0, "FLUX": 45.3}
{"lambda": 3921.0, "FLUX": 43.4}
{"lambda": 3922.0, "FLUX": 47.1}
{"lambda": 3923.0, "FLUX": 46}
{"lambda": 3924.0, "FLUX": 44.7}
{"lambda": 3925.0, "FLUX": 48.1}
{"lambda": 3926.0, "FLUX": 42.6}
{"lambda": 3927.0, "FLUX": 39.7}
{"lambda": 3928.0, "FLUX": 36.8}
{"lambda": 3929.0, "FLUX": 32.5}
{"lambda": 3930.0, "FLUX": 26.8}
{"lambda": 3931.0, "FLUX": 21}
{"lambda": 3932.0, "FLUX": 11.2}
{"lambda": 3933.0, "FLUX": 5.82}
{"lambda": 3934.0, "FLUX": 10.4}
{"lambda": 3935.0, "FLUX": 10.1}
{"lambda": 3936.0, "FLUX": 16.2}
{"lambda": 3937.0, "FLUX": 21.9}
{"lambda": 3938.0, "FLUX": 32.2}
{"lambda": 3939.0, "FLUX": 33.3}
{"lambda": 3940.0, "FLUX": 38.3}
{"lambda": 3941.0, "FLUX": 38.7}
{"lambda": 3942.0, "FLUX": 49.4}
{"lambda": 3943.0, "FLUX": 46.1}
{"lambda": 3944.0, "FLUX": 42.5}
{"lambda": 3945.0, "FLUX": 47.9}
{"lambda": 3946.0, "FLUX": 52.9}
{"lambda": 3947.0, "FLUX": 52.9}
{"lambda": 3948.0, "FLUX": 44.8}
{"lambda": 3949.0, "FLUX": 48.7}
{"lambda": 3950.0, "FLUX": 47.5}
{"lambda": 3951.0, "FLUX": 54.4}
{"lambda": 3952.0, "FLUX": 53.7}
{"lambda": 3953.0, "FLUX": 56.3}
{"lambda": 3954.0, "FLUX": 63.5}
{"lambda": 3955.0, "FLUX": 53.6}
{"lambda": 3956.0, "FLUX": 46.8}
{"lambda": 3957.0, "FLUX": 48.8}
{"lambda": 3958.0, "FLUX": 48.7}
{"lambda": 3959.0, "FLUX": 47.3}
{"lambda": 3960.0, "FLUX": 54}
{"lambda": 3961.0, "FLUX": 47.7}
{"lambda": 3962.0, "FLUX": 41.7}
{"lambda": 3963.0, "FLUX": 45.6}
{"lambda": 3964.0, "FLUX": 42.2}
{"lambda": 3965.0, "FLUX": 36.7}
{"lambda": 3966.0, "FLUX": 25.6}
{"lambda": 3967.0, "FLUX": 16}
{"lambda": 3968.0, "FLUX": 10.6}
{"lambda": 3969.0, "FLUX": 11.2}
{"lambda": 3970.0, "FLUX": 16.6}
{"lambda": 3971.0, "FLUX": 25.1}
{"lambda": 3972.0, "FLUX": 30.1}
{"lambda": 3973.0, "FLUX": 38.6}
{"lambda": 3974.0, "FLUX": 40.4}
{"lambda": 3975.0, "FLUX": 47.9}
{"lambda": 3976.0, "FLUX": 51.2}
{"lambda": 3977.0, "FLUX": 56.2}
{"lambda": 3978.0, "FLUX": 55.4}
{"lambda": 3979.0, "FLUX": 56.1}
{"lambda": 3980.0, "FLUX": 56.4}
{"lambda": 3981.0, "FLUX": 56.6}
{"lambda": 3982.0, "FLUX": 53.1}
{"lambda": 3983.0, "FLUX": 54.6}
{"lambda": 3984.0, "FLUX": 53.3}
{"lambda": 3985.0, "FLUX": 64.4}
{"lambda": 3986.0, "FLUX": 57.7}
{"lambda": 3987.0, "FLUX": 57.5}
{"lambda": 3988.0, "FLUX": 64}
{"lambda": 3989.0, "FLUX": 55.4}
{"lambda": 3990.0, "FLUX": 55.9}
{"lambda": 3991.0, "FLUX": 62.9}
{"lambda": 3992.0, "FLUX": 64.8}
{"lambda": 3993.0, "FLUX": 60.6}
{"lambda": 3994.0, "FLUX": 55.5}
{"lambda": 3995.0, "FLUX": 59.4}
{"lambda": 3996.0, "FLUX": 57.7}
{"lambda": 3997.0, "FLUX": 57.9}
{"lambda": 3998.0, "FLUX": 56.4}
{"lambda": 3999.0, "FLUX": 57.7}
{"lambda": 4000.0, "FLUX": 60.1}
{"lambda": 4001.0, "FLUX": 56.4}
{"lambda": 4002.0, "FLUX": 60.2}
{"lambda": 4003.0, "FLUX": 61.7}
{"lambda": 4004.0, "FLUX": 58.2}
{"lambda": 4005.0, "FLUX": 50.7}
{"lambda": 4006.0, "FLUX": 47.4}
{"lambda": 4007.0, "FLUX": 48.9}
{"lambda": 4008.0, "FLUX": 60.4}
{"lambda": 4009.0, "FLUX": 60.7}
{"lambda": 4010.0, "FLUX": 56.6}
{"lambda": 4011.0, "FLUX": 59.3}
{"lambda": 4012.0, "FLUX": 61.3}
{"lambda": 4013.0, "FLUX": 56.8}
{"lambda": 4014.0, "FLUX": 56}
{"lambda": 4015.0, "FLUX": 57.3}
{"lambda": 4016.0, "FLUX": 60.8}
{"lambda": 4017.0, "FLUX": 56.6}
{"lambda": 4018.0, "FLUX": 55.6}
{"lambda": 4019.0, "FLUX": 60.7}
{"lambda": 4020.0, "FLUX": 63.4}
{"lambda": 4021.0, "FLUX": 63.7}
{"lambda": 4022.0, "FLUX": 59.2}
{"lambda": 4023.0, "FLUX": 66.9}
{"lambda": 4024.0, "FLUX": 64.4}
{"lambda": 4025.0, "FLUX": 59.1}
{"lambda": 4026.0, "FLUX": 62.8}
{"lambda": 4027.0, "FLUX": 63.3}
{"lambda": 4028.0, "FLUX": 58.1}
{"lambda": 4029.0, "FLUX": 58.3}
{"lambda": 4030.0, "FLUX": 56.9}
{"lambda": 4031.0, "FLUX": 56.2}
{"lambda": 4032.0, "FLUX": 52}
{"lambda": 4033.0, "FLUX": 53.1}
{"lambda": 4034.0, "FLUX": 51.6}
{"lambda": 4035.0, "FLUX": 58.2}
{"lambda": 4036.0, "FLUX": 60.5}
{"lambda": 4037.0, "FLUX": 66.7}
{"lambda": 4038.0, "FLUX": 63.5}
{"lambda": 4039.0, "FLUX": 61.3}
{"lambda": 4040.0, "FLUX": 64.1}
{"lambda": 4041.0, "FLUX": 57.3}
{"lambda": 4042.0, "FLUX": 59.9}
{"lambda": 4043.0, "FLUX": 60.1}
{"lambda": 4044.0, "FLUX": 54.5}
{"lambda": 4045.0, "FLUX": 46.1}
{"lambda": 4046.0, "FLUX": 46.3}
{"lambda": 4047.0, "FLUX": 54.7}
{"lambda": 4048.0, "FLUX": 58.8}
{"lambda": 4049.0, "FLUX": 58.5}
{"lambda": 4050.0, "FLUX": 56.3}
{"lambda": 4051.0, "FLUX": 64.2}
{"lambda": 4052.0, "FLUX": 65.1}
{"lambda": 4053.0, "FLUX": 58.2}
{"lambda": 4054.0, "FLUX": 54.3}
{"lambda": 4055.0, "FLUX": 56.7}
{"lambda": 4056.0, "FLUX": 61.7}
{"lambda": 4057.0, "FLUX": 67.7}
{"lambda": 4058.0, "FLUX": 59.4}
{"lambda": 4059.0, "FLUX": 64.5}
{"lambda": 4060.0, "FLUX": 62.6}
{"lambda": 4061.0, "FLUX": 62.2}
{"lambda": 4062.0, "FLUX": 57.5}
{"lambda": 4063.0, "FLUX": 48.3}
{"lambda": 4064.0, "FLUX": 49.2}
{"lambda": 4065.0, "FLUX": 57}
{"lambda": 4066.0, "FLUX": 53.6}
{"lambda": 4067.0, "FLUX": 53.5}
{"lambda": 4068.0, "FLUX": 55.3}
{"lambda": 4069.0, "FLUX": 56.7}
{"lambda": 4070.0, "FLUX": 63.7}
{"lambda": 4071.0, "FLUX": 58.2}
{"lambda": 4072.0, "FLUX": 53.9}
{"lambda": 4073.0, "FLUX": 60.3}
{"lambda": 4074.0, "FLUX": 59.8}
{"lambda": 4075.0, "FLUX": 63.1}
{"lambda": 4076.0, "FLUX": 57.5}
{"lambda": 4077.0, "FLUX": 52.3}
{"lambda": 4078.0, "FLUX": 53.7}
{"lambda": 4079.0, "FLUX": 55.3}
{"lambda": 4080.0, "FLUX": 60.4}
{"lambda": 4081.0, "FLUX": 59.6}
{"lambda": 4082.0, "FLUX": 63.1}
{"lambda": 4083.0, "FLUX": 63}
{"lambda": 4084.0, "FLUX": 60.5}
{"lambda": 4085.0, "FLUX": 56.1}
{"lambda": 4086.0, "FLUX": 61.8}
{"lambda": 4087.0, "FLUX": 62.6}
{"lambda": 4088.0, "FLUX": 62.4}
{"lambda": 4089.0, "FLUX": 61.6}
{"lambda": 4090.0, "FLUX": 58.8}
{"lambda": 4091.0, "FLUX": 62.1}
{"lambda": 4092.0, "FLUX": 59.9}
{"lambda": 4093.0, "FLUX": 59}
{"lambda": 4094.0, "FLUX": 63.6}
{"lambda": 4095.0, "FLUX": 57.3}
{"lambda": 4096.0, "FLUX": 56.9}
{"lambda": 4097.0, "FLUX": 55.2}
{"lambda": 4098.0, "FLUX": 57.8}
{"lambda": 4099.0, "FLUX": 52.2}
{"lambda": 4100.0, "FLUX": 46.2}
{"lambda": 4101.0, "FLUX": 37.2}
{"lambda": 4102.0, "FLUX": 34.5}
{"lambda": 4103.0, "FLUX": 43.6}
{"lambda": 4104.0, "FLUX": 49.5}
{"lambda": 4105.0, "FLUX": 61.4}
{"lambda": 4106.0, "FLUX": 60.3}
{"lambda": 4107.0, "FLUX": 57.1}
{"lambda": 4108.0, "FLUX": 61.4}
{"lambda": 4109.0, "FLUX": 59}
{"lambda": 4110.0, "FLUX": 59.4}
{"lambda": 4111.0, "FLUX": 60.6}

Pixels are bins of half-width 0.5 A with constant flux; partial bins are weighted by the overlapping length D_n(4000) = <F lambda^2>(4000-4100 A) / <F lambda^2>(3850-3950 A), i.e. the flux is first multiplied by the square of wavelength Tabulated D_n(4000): 1.36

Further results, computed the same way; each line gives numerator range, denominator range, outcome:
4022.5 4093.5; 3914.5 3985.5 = 1.50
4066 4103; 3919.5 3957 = 1.55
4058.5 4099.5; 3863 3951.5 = 1.40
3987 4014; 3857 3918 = 1.21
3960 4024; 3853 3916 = 1.08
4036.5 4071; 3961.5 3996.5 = 1.29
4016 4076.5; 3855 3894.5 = 1.28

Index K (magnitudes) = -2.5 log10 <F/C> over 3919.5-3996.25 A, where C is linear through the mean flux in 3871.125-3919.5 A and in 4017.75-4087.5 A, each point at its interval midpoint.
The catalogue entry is 0.23 mag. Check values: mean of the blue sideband 49.9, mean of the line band 43.3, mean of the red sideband 58.6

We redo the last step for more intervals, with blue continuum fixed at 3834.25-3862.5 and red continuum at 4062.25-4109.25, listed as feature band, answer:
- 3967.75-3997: 0.07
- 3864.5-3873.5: -0.06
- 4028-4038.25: -0.06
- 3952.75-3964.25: 0.05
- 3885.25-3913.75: 0.02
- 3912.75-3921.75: 0.04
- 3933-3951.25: 0.35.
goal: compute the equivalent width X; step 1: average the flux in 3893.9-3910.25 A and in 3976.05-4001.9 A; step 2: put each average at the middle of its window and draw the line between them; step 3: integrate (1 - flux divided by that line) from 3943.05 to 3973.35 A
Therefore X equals 7.4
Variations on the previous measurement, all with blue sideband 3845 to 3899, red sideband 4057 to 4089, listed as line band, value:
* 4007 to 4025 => -1.03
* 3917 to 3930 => 2.49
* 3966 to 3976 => 4.99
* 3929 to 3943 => 7.38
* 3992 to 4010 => -0.44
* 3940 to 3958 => 1.49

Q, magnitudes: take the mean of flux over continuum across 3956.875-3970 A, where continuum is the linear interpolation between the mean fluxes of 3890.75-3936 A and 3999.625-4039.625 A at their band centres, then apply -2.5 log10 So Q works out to 0.383 mag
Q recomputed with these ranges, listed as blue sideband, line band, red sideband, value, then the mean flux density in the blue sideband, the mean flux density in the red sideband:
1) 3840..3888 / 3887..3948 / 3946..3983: 0.12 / 51.7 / 44.2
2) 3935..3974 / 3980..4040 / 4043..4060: -0.17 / 39.8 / 58.1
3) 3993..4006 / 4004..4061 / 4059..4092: -0.01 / 57.4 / 58.4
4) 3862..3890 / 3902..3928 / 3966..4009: 0.04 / 50.8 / 50.3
